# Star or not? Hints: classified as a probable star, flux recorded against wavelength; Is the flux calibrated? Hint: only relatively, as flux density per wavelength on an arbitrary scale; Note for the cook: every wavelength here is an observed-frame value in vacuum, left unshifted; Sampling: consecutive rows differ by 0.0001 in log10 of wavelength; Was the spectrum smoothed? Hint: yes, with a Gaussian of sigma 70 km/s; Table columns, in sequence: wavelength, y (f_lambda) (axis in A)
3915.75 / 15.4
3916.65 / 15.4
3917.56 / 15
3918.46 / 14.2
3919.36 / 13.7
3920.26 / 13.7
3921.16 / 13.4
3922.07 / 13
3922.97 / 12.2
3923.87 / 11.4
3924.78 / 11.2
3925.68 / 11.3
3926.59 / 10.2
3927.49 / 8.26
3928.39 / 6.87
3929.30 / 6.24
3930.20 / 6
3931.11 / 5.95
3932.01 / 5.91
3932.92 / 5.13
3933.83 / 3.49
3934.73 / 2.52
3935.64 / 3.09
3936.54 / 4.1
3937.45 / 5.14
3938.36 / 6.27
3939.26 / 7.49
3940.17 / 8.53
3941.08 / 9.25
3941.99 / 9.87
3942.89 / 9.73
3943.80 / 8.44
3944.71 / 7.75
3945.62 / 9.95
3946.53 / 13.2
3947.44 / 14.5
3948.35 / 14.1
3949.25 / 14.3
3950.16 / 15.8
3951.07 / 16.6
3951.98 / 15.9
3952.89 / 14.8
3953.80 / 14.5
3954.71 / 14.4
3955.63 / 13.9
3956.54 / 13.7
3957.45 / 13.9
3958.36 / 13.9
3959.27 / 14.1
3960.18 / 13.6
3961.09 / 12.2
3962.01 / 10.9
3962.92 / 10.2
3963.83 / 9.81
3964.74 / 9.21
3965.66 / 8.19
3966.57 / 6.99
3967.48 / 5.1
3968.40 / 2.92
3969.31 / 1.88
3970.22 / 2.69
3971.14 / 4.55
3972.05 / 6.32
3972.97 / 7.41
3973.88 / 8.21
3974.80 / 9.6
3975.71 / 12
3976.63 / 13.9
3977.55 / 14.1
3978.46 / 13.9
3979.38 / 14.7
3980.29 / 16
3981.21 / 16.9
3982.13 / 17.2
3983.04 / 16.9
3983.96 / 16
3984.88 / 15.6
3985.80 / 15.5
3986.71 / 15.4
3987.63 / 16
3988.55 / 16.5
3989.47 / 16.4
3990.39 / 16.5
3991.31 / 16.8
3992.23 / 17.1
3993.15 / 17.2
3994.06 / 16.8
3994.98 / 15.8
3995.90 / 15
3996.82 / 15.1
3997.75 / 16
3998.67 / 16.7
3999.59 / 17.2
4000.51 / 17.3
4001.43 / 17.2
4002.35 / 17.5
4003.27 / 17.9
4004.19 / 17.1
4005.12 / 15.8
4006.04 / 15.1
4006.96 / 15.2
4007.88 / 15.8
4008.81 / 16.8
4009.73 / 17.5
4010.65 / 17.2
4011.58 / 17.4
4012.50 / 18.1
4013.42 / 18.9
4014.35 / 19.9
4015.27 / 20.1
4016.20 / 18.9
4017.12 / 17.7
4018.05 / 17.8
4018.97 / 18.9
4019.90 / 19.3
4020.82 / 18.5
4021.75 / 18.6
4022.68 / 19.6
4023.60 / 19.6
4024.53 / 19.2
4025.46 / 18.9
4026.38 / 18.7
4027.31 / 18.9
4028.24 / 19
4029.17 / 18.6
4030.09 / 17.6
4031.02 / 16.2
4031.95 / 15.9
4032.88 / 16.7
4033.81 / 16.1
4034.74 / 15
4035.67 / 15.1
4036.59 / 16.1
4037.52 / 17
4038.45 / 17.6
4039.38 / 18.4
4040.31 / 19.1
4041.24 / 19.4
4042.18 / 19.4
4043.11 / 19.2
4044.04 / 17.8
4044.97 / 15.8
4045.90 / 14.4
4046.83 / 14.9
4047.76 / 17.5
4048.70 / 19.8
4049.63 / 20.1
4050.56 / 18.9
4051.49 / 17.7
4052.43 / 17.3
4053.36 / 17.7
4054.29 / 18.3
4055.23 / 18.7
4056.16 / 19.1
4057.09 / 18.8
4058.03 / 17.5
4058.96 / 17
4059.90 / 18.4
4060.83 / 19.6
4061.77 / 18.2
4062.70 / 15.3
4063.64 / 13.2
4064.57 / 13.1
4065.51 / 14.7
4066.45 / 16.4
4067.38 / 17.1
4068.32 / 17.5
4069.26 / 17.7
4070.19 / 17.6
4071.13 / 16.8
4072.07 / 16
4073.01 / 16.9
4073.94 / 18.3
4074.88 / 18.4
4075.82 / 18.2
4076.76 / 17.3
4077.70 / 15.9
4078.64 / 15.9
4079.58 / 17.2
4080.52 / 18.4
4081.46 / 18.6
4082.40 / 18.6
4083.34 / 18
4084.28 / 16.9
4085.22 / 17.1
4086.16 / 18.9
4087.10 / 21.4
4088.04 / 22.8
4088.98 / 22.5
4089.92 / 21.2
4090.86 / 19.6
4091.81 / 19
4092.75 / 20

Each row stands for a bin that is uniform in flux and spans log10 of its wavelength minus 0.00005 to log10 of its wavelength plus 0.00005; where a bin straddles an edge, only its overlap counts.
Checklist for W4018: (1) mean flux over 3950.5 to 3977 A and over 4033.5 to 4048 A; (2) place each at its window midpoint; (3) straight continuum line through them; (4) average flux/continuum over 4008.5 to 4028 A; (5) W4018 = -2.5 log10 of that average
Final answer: -0.23 mag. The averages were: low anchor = 10.4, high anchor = 17.1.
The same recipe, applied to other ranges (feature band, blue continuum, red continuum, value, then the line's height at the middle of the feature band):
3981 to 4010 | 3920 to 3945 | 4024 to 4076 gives -0.25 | 13.1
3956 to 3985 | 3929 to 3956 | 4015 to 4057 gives 0.11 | 12.1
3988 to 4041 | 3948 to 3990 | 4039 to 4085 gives -0.17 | 14.8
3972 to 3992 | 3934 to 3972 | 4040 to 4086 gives -0.20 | 11.9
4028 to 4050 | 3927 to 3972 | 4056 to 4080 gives -0.15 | 15.1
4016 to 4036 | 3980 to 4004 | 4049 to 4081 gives -0.07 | 16.9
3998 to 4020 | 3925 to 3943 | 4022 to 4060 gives -0.20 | 14.5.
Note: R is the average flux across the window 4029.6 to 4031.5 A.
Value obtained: 17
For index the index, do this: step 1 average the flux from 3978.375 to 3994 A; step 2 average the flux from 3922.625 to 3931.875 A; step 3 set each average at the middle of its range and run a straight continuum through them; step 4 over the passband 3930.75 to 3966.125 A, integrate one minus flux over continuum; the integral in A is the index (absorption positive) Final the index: 4.0 A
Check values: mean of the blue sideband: 8.82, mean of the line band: 10.4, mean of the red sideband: 16.2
